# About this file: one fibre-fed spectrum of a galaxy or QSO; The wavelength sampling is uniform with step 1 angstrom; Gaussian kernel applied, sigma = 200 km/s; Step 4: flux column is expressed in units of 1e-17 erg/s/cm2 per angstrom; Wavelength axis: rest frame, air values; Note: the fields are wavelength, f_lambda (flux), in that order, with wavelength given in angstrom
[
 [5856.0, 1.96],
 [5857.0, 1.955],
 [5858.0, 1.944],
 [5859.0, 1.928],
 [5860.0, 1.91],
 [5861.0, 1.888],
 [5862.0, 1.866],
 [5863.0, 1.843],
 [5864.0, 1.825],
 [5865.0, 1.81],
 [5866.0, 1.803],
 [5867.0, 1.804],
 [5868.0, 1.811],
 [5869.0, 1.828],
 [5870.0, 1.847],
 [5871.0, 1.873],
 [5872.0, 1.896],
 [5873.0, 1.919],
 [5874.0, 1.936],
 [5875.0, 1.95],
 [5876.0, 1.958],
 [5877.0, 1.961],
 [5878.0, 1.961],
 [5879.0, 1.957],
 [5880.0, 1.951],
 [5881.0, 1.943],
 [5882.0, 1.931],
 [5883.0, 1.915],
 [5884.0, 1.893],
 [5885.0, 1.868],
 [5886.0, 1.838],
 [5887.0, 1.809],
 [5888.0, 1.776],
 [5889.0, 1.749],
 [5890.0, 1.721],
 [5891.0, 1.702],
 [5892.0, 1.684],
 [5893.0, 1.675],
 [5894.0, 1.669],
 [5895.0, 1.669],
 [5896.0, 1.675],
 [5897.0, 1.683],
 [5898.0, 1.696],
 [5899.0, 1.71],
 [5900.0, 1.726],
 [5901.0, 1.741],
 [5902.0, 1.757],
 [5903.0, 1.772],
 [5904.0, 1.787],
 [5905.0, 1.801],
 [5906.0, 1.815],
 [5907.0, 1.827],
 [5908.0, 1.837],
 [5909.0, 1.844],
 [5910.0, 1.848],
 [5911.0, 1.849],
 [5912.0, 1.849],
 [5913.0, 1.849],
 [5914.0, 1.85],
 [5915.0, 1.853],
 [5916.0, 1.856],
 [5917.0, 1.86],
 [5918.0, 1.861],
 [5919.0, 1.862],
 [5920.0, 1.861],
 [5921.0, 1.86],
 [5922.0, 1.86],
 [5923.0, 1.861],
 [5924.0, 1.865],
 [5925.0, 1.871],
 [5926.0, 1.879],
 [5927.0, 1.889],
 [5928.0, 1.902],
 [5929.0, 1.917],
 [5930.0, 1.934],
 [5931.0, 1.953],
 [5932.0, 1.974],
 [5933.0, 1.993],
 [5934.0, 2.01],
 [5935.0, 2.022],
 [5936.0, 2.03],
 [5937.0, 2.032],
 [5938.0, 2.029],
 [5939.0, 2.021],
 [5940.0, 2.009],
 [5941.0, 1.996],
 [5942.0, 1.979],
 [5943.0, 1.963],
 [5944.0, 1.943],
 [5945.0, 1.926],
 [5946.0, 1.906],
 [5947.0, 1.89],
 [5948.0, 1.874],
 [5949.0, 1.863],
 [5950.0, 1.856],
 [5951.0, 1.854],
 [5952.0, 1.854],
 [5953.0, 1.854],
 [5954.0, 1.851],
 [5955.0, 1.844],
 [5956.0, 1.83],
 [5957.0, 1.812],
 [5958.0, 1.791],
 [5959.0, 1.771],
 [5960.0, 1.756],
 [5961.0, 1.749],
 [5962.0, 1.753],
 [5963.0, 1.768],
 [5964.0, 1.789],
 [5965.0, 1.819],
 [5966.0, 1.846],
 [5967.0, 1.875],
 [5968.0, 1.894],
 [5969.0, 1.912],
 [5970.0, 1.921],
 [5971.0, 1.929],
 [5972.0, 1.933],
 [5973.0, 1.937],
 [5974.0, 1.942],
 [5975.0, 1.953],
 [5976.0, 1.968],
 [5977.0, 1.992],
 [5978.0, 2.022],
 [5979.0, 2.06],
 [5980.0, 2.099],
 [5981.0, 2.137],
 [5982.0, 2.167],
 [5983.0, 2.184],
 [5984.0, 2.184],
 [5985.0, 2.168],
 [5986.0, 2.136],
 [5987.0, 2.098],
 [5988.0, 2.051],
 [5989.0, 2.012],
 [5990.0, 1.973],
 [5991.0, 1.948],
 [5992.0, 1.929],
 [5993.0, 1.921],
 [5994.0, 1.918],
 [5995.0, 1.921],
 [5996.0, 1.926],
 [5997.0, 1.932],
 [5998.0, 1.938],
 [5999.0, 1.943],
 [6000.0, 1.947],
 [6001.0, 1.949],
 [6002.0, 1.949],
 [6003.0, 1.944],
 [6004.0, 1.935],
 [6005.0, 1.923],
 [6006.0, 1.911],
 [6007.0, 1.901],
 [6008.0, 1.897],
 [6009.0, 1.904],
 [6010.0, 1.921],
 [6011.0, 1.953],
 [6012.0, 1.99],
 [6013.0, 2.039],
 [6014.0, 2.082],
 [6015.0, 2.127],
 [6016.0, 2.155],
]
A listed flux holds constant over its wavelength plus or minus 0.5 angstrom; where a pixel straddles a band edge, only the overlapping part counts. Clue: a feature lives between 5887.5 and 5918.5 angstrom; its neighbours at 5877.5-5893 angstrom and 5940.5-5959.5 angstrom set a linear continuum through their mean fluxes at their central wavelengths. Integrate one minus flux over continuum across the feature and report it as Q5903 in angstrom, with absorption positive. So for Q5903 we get 1.29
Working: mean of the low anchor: 1.84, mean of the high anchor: 1.88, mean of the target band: 1.77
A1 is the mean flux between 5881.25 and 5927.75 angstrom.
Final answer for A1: 1.81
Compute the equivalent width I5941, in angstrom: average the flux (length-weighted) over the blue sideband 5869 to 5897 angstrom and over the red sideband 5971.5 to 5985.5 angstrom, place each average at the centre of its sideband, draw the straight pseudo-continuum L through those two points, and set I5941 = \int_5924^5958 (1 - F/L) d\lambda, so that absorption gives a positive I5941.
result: 0.78 angstrom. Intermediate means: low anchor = 1.84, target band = 1.92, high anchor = 2.05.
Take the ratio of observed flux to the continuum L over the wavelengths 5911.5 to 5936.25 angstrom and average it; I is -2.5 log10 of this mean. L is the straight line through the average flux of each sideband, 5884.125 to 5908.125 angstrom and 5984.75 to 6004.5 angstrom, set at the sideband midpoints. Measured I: -0.05 mag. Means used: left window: 1.75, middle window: 1.9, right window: 1.97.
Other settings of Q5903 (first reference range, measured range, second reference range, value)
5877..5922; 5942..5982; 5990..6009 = -0.2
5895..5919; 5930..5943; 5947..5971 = -1.3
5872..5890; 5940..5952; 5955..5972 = -0.5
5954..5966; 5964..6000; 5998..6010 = -2.4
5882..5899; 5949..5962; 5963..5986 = 0.8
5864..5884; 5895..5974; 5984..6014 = 2.7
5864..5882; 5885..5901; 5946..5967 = 1.3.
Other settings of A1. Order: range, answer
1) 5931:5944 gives 2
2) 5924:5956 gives 1.93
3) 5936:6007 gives 1.94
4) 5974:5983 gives 2.05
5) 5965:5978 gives 1.92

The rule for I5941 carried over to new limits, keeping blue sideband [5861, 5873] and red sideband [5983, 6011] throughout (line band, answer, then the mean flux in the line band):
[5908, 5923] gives 0.3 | 1.85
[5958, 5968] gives 0.7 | 1.8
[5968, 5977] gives 0.1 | 1.94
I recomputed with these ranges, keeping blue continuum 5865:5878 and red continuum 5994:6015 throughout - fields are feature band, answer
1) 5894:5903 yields 0.11 mag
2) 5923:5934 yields 0.00 mag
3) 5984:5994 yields -0.05 mag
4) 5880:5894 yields 0.05 mag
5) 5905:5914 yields 0.04 mag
